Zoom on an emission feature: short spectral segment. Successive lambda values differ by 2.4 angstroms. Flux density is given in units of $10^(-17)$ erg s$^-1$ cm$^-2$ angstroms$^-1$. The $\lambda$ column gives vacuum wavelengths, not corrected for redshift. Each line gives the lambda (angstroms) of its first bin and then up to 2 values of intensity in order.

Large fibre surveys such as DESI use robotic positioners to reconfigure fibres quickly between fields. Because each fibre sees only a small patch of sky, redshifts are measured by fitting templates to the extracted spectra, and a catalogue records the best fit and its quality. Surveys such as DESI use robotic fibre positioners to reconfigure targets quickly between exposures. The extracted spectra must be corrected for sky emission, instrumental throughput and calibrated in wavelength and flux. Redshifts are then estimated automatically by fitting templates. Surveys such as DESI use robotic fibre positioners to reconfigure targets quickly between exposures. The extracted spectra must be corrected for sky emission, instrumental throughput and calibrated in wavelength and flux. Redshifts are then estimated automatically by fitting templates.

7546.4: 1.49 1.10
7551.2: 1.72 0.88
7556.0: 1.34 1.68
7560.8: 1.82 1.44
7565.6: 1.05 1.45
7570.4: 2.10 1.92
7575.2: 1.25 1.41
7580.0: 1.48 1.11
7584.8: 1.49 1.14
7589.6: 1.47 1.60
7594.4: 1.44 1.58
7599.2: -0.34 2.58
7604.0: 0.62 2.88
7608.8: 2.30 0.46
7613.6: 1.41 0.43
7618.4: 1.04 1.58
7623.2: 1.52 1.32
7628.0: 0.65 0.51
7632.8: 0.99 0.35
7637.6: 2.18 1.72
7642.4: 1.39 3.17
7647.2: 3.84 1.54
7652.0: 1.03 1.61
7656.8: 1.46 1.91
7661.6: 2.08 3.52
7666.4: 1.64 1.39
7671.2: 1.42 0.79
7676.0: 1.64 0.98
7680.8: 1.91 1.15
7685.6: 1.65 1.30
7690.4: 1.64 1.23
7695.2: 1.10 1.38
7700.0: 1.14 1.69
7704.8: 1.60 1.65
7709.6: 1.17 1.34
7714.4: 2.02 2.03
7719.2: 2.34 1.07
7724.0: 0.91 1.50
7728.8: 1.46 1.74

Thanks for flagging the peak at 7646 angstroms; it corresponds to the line [S II] 6716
